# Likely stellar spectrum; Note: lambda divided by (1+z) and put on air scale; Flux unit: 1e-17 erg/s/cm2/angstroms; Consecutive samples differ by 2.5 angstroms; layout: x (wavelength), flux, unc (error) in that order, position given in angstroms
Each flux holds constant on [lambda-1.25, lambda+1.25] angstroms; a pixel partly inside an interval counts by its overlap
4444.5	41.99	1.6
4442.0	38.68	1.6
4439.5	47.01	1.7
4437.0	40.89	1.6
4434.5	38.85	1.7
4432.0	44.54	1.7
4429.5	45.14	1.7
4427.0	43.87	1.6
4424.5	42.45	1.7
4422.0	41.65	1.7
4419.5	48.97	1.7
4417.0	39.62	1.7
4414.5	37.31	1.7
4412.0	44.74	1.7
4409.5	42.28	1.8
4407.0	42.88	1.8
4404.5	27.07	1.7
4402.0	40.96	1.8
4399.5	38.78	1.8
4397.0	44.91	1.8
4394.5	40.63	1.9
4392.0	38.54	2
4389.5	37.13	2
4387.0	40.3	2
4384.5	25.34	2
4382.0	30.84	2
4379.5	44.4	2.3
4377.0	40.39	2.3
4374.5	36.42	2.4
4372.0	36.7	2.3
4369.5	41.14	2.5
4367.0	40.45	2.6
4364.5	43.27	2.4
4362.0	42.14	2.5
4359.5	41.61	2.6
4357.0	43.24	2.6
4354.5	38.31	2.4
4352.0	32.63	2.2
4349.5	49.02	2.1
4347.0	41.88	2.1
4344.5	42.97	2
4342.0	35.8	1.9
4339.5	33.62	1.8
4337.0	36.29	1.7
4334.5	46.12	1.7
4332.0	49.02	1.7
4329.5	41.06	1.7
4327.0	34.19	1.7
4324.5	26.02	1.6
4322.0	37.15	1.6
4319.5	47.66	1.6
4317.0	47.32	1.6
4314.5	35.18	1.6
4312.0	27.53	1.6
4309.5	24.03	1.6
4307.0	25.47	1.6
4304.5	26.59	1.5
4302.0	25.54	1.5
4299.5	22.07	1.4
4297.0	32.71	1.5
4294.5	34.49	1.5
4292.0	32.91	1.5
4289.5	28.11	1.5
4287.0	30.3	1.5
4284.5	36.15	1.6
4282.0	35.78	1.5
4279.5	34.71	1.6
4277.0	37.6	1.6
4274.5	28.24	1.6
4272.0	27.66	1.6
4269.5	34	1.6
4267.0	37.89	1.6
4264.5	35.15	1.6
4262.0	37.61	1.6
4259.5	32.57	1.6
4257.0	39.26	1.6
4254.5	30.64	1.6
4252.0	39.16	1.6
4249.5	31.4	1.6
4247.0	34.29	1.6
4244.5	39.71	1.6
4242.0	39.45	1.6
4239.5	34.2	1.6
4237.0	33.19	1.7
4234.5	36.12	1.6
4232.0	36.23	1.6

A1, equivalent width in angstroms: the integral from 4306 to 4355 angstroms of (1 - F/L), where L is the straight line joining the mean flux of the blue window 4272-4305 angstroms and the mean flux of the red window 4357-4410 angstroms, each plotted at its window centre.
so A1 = -4.2 angstroms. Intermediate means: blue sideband 31.1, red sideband 38.9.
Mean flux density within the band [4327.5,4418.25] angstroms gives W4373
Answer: 39.6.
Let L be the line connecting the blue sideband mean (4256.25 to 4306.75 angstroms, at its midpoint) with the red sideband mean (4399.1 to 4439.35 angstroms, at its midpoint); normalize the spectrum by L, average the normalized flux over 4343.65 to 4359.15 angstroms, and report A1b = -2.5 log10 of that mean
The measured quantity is -0.12 mag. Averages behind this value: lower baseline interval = 32.3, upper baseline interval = 41.5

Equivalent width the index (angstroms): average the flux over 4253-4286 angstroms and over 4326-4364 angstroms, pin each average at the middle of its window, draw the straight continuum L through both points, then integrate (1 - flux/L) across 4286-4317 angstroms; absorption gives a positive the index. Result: 6.3 angstroms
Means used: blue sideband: 34.4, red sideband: 40.6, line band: 29.5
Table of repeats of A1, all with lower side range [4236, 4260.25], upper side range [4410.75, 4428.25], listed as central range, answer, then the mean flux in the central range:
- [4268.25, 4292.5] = 2.8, 32.5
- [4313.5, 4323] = -0.9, 42.1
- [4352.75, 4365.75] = -0.4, 41.4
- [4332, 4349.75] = -0.7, 40.9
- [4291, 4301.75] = 2.1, 30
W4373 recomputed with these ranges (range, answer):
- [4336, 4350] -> 39.5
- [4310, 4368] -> 39.5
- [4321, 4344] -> 37.9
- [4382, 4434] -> 40.1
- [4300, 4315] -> 26.7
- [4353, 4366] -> 41.5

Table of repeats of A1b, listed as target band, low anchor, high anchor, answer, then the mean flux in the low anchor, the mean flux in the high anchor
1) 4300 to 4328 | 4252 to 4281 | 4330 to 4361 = 0.19 mag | 34.4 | 40.9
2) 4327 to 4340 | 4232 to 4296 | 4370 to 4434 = -0.11 mag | 34.5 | 39.8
